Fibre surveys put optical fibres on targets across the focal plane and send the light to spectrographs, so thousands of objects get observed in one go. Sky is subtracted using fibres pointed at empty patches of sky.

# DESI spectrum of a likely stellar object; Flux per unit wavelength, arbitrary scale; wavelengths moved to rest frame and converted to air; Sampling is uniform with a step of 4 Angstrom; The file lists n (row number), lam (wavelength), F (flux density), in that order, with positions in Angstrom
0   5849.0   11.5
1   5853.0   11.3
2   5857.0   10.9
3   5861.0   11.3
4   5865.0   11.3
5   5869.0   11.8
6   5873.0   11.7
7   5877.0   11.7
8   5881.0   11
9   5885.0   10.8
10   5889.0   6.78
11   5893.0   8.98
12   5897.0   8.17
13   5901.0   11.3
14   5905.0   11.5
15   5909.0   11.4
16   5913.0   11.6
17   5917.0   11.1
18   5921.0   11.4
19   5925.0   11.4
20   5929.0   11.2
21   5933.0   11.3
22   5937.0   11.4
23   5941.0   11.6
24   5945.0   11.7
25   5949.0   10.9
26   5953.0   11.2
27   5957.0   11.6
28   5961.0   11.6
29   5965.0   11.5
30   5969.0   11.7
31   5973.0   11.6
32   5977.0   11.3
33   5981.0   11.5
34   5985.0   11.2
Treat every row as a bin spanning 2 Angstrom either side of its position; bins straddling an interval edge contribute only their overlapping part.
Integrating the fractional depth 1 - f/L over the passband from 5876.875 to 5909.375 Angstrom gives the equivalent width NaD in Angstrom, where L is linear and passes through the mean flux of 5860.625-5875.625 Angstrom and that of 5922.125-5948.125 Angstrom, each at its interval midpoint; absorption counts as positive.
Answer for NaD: 4.2 Angstrom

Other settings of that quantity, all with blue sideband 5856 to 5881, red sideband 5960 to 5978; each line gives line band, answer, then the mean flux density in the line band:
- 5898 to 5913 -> 0.35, 11.2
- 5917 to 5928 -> 0.16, 11.3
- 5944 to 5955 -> 0.29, 11.2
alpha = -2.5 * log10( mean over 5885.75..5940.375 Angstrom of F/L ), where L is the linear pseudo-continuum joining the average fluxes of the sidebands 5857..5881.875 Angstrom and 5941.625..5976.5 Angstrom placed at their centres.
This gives 0.08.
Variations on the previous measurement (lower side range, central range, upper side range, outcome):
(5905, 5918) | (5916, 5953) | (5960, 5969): 0.01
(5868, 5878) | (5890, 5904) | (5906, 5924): 0.22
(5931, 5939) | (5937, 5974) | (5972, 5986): -0.01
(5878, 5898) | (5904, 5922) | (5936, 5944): -0.10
